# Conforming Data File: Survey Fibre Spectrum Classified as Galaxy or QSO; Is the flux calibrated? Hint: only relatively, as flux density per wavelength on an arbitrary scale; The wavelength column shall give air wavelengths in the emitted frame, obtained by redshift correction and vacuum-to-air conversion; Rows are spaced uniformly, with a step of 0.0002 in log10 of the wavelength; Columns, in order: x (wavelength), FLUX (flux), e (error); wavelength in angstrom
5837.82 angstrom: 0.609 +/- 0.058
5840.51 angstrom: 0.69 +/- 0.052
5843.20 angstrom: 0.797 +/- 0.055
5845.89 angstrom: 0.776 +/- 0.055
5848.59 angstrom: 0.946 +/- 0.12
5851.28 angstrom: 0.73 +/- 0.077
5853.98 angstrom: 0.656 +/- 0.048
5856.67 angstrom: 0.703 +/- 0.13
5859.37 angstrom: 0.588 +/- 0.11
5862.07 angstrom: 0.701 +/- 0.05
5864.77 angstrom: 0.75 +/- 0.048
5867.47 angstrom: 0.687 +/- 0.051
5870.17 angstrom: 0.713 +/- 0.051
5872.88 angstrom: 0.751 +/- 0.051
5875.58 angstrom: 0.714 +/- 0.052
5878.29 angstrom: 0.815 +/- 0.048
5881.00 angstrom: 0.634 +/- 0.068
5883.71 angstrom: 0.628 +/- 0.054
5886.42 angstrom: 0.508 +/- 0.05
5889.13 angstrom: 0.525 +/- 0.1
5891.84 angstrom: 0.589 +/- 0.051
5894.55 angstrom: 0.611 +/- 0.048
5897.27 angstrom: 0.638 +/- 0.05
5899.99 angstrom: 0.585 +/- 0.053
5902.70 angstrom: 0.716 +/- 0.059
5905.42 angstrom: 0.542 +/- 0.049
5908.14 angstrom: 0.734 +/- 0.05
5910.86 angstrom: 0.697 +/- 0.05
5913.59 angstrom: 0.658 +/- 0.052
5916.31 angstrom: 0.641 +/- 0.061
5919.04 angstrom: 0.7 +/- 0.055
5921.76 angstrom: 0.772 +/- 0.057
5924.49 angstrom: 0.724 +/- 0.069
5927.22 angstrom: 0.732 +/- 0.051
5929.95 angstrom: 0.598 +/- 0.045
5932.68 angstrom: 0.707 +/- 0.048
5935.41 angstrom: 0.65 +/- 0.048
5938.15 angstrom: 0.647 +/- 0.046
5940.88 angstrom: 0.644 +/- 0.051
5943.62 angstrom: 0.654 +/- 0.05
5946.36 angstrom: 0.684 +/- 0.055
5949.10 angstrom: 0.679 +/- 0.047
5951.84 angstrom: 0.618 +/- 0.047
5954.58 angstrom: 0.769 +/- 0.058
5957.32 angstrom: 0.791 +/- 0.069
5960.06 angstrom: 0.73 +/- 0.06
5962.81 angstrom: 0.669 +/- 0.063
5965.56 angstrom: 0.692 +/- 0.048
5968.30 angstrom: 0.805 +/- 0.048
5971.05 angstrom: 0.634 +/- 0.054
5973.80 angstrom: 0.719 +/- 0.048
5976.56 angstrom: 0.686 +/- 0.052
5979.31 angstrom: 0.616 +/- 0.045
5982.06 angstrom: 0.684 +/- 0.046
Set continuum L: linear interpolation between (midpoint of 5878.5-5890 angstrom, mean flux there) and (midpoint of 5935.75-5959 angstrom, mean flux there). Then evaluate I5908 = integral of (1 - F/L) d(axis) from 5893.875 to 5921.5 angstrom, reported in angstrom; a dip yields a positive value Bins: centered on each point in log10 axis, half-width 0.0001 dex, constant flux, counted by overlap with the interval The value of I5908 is -1.2 angstrom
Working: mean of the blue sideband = 0.6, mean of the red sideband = 0.685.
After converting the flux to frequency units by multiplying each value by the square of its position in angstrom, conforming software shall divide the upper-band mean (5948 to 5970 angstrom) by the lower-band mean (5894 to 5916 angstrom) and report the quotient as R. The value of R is 1.1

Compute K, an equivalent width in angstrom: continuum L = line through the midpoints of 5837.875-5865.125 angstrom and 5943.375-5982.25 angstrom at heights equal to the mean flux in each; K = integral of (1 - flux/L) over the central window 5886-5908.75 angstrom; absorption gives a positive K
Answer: 3.5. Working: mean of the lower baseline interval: 0.727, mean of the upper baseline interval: 0.697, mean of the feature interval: 0.605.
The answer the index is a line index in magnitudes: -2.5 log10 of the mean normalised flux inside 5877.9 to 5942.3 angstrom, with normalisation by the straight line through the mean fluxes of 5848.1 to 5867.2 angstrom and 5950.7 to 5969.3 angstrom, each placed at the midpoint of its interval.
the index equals 0.107 mag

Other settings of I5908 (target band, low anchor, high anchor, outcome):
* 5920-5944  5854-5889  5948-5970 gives 0.8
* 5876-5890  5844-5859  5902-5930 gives 1.7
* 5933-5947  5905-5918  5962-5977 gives 0.5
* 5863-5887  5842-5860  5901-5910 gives 0.5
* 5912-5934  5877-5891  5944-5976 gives -0.9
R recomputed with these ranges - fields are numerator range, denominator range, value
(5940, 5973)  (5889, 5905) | 1.16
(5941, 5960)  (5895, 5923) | 1.06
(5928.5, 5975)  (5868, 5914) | 1.08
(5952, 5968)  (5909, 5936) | 1.07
